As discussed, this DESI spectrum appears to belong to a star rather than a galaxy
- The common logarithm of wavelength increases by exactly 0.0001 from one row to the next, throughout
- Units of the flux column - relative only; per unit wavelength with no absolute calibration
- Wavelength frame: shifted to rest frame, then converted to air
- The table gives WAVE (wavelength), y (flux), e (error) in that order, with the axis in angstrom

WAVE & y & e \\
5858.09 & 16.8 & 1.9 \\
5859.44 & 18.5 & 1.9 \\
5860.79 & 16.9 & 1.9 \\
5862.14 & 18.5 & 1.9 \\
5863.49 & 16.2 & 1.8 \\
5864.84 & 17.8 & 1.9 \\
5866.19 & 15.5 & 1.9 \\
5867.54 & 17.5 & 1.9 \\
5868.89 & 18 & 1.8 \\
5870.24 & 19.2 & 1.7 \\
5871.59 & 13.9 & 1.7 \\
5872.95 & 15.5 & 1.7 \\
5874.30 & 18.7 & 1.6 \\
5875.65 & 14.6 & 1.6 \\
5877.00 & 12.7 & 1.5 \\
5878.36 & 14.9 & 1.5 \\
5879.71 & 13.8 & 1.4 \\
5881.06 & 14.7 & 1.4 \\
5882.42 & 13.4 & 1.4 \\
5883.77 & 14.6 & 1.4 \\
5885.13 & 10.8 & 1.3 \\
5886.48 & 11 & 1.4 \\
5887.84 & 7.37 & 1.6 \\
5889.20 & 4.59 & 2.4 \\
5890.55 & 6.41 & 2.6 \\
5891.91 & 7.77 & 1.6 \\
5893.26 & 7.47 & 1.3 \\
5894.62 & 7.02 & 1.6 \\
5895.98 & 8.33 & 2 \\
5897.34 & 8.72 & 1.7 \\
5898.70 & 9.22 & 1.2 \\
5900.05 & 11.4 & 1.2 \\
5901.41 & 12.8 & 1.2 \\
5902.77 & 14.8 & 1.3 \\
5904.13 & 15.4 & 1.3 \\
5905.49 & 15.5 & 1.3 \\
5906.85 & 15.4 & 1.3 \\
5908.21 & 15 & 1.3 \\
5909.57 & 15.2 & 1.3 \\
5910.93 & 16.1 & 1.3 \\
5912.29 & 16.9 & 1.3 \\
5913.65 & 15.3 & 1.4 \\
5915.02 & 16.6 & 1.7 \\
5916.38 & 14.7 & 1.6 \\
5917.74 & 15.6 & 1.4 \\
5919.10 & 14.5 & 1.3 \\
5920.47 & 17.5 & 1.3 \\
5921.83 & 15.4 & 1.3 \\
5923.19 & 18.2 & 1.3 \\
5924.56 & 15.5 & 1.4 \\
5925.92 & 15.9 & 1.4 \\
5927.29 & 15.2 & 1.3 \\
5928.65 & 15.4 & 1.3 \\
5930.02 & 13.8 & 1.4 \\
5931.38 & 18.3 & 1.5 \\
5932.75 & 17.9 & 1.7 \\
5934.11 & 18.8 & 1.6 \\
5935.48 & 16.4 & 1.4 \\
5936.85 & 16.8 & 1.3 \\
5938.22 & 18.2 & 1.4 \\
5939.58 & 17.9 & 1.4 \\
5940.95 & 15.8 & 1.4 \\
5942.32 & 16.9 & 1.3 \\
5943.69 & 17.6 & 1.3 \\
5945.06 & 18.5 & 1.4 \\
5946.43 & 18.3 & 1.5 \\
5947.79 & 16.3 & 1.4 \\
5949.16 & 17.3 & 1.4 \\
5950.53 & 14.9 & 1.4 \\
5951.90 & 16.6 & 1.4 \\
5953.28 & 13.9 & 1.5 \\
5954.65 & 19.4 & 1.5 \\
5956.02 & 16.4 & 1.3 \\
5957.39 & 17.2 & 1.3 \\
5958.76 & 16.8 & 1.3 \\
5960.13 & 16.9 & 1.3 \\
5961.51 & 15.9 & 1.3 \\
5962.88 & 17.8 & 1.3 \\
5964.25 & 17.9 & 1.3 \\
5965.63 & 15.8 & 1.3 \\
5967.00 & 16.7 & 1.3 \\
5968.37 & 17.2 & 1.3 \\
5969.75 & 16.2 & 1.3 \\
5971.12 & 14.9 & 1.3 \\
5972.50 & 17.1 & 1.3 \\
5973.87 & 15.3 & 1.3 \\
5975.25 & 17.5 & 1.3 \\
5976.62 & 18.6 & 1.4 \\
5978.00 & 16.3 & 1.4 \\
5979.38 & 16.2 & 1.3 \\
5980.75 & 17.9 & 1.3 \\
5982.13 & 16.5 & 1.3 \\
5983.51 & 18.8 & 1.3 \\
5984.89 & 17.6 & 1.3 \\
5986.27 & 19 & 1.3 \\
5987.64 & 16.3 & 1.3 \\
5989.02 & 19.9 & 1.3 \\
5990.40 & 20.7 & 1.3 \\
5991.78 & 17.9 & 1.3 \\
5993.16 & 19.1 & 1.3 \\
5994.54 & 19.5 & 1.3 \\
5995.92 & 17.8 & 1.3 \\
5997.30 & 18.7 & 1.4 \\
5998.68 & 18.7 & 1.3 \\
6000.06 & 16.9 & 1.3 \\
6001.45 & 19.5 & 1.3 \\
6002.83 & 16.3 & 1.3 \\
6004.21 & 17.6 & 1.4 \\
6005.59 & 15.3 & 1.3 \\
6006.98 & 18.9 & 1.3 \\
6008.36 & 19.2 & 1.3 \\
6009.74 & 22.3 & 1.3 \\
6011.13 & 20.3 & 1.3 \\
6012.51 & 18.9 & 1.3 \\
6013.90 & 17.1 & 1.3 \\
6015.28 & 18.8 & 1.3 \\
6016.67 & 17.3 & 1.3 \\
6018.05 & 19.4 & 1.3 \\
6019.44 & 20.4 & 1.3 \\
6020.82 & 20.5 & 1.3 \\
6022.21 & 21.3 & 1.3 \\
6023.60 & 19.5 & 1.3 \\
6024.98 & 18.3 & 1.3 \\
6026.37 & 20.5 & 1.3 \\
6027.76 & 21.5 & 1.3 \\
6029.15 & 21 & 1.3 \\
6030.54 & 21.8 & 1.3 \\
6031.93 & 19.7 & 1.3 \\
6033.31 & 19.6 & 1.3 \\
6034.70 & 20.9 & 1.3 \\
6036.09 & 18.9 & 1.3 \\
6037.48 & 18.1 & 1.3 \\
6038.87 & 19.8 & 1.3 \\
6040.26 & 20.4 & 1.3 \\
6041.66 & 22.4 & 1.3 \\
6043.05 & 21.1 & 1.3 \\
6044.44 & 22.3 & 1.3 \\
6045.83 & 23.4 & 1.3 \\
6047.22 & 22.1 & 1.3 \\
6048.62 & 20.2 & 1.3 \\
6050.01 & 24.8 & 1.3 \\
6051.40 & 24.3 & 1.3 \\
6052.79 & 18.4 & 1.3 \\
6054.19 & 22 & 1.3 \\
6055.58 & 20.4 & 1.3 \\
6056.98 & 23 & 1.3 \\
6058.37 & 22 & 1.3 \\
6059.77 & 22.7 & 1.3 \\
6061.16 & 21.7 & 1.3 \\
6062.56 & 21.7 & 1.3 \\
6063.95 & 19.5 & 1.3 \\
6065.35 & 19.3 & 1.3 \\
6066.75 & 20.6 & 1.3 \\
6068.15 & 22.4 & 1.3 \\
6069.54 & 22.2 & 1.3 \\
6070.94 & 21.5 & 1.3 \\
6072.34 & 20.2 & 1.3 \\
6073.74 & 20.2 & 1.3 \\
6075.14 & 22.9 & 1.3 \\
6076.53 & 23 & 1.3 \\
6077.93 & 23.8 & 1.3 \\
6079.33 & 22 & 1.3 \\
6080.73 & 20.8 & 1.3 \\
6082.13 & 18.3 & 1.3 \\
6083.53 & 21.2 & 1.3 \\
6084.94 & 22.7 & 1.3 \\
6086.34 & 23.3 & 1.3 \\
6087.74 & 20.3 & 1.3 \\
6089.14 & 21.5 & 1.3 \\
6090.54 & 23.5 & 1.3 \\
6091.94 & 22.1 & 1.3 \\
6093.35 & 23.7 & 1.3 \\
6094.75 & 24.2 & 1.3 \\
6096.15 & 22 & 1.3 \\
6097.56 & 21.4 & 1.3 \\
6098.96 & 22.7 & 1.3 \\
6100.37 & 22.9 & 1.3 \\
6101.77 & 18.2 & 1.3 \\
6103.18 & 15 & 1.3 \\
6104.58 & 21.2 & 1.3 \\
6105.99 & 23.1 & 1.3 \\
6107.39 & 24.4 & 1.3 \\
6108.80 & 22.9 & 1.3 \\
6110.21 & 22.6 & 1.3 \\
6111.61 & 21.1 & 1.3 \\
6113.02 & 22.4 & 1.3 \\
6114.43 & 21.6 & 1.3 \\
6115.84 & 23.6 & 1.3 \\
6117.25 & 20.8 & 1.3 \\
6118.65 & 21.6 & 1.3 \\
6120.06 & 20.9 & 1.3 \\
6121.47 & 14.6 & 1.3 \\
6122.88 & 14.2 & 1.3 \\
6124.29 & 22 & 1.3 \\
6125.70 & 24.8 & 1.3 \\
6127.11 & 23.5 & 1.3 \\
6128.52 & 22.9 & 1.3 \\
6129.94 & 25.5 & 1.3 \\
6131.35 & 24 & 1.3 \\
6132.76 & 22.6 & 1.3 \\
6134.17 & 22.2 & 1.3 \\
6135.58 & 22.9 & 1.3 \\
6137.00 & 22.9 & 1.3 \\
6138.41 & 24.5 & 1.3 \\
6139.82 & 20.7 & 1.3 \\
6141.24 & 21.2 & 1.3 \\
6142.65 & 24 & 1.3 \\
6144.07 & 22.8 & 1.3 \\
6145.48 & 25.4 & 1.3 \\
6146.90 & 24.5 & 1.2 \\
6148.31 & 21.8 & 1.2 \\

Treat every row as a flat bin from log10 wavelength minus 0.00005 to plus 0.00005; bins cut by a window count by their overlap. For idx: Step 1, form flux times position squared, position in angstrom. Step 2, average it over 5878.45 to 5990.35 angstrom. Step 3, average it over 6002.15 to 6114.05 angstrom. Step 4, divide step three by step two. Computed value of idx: 1.4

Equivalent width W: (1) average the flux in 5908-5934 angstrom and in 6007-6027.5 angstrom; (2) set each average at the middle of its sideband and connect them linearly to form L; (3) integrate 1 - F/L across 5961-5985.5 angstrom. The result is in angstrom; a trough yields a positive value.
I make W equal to 1.4 angstrom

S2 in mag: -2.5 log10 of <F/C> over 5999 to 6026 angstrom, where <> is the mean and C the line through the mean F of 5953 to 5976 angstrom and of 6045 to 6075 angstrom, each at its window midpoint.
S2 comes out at 0.02 mag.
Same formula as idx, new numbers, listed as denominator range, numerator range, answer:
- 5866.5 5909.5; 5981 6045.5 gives 1.59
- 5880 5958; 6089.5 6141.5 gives 1.61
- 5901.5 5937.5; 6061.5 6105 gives 1.42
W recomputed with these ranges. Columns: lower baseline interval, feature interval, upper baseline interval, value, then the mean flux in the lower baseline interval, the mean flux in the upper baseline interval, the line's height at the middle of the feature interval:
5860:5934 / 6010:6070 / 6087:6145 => -4.6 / 14.2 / 21.9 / 19.3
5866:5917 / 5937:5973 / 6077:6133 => -2.7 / 13.2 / 21.7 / 15.7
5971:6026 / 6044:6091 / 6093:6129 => -3.4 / 18.4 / 21.4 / 20.3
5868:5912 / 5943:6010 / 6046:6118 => -2.9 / 12.7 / 21.7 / 16.8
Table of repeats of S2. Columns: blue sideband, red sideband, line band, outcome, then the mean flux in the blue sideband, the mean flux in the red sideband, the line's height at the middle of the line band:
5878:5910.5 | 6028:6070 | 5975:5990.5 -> -0.05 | 11.5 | 21.2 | 17.1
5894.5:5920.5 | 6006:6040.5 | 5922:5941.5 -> -0.11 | 13.9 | 19.7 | 15.1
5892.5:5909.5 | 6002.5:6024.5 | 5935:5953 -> -0.17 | 11.9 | 19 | 14.6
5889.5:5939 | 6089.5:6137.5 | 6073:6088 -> -0.06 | 14.2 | 21.9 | 20.6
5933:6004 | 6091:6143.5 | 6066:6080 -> -0.07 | 17.4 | 21.9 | 20.6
